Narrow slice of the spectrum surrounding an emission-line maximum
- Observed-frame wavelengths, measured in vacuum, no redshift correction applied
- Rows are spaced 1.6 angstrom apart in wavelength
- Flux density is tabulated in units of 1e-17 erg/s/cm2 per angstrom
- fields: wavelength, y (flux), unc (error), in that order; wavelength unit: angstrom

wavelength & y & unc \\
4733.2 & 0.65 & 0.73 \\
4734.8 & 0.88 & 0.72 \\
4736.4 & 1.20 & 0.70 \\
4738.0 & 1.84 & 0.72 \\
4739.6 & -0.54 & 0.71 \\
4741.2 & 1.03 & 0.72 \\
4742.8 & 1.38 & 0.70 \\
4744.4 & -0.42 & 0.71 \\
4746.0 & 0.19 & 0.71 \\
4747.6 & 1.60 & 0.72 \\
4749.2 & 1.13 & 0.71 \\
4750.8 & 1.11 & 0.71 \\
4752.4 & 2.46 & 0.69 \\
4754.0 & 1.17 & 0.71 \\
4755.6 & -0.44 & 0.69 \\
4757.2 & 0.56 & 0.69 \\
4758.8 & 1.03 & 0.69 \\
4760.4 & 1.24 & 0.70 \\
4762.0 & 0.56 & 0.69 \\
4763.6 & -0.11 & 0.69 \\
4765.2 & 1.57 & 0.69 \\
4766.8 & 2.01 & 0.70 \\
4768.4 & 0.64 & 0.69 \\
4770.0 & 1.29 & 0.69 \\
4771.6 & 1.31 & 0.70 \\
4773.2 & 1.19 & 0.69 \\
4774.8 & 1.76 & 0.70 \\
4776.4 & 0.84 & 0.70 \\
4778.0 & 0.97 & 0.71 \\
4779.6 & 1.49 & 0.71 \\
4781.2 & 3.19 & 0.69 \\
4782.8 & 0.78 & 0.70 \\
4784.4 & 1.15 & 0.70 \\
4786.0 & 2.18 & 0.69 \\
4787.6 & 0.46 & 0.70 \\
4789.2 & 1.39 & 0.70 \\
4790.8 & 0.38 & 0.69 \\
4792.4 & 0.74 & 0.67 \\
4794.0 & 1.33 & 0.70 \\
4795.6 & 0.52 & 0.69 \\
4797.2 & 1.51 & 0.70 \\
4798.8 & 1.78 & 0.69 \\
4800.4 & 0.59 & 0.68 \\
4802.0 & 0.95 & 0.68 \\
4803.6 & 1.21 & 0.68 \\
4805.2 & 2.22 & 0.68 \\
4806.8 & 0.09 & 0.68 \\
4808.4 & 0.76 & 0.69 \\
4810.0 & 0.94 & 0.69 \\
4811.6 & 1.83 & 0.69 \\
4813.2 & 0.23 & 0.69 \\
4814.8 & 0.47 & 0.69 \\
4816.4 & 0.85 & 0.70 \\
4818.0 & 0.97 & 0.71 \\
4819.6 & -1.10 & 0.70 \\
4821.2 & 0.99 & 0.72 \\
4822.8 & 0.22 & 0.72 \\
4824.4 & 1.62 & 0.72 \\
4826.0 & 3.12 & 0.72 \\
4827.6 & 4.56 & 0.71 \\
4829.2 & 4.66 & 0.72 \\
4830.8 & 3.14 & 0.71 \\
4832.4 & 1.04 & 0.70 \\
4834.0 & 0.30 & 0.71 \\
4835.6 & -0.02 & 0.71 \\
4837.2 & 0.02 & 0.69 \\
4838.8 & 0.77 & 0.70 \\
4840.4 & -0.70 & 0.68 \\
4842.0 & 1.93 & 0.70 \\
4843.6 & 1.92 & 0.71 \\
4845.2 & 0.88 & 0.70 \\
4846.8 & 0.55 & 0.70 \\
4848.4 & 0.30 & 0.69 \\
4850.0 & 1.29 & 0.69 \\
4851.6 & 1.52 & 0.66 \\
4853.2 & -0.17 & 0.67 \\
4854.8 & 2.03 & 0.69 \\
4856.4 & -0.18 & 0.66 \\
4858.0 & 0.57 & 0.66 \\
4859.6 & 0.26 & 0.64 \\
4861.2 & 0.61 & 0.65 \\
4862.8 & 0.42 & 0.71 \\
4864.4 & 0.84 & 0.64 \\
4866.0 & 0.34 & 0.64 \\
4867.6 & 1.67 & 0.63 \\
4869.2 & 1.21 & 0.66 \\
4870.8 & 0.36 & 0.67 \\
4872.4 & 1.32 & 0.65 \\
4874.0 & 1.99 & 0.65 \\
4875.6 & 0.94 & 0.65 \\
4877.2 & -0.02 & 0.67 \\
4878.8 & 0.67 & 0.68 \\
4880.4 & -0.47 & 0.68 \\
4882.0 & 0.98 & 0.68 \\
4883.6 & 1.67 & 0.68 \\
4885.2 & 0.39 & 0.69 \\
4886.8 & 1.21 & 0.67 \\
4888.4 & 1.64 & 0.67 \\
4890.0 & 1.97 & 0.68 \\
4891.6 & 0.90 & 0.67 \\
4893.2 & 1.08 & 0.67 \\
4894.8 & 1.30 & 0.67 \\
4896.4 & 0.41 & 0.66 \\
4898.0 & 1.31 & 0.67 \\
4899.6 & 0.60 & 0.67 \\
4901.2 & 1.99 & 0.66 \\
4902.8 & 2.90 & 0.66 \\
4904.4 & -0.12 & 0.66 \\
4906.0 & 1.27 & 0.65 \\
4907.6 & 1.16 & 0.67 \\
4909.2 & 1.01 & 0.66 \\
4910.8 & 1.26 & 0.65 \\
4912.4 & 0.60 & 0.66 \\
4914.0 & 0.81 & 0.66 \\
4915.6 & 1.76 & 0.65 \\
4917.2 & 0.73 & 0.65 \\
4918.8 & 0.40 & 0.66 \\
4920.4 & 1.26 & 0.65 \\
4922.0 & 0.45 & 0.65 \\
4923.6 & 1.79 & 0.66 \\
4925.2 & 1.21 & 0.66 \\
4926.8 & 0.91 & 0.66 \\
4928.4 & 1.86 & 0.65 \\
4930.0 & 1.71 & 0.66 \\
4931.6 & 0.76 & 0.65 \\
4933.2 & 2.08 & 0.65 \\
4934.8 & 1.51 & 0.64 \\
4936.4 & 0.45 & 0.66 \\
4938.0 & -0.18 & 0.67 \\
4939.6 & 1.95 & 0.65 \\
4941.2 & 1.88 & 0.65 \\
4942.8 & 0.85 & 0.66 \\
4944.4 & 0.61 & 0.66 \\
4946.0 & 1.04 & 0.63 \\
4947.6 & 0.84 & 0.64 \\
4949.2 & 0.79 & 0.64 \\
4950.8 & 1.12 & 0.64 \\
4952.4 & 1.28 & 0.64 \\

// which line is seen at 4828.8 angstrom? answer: [O II]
